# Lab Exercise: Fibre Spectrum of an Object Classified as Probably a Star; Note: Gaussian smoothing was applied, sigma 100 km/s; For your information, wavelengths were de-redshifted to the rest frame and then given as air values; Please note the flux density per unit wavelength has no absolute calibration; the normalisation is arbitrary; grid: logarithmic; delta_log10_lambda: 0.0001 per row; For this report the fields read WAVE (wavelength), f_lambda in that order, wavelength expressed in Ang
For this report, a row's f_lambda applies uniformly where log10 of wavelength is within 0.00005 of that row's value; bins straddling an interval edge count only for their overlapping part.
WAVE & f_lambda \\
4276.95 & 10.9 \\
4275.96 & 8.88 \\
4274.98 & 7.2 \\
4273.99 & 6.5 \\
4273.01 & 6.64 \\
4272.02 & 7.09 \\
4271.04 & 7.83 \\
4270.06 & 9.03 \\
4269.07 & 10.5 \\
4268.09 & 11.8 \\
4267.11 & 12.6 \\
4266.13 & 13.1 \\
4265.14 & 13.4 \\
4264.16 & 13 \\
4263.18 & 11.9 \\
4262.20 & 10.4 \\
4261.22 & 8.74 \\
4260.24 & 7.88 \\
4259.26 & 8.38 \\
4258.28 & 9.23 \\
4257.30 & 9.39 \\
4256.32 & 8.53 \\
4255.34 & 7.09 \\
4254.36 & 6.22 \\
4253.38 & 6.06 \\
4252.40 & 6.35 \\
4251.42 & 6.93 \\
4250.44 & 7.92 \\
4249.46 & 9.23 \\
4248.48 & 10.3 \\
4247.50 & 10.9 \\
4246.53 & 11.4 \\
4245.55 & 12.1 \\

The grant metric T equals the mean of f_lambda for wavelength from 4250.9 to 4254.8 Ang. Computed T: 6.4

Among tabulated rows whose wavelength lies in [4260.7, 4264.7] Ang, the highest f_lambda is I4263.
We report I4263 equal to 13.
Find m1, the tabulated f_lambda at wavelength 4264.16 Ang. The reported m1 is 13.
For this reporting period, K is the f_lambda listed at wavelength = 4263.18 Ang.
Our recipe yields 11.9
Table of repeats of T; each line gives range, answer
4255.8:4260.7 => 8.68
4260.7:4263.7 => 10.4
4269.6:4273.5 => 7.64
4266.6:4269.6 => 11.6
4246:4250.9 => 9.98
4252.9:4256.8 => 6.97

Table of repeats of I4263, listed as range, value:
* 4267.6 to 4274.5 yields 11.8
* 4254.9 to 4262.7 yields 10.4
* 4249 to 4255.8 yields 9.23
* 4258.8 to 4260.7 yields 8.38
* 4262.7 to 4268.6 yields 13.4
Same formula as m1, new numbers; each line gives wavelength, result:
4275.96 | 8.88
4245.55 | 12.1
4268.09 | 11.8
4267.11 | 12.6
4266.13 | 13.1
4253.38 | 6.06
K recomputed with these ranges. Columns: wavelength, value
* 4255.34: 7.09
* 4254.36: 6.22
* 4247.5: 10.9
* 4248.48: 10.3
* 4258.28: 9.23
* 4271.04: 7.83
